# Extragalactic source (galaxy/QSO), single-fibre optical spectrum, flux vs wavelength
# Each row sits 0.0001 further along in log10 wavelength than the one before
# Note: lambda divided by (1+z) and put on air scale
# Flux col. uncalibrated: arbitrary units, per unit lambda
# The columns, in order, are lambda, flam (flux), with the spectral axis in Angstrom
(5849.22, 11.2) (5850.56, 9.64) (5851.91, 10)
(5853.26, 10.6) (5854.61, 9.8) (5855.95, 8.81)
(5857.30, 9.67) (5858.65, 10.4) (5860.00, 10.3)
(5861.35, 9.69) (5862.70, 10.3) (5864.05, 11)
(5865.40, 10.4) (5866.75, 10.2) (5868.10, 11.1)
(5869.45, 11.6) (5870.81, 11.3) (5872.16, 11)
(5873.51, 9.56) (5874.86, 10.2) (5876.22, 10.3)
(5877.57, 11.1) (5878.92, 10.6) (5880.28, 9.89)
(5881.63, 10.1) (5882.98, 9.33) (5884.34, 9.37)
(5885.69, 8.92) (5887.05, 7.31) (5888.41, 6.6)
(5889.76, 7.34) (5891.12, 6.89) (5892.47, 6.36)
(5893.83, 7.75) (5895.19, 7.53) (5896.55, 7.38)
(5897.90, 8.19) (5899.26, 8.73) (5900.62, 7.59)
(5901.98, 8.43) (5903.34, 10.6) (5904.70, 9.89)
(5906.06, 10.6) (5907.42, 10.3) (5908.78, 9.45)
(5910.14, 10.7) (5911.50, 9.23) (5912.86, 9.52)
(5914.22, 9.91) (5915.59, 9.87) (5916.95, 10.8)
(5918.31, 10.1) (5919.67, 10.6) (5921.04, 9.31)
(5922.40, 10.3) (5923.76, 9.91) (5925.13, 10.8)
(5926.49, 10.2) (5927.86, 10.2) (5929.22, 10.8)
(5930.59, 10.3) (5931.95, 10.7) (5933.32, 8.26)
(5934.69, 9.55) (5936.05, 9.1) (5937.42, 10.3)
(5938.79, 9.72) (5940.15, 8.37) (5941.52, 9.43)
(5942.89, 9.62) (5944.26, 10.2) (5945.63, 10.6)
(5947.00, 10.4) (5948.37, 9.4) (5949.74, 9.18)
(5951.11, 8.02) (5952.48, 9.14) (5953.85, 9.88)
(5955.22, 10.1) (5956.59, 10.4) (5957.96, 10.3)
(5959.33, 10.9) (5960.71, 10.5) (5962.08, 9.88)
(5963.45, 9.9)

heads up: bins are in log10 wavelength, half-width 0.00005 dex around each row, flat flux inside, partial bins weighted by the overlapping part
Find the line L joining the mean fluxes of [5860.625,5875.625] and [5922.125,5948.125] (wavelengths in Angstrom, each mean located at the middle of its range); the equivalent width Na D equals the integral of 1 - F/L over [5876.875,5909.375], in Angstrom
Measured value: 4.9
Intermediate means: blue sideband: 10.6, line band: 8.76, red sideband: 9.92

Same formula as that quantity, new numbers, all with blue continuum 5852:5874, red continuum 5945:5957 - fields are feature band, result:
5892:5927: 2.03 Angstrom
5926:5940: -0.07 Angstrom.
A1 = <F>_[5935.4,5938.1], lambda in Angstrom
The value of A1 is 9.7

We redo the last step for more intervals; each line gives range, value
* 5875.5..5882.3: 10.4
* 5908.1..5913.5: 9.73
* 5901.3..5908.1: 9.96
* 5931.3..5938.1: 9.57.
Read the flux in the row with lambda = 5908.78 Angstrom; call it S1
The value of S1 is 9.45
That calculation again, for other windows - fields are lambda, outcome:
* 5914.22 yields 9.91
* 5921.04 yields 9.31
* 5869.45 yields 11.6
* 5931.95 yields 10.7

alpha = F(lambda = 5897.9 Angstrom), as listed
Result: 8.19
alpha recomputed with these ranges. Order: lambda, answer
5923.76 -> 9.91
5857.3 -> 9.67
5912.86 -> 9.52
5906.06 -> 10.6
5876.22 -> 10.3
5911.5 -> 9.23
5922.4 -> 10.3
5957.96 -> 10.3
